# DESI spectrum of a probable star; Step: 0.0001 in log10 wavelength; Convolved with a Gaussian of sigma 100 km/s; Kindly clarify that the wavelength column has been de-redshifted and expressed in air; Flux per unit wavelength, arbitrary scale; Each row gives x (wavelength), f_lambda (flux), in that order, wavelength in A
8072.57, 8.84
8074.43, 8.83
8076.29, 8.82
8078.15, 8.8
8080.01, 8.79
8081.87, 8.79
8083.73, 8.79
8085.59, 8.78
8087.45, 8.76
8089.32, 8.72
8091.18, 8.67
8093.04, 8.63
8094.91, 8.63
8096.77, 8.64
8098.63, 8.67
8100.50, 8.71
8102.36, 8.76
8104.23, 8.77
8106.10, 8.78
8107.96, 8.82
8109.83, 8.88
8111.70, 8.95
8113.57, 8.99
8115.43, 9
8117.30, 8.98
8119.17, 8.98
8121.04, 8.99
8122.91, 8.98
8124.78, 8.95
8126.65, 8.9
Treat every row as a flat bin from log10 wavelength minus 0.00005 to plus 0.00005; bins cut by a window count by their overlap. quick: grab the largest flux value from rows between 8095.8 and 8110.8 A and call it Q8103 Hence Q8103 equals 8.88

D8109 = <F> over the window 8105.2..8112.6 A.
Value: 8.86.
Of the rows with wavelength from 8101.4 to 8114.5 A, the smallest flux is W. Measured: 8.76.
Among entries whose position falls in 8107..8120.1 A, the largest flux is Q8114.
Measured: 9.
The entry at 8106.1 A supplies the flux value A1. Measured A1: 8.78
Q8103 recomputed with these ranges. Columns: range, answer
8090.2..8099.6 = 8.67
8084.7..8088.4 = 8.78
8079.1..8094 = 8.79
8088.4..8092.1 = 8.72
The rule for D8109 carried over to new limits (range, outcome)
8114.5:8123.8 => 8.99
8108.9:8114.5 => 8.94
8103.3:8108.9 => 8.79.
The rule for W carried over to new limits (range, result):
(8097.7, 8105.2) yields 8.67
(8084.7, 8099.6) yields 8.63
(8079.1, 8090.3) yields 8.72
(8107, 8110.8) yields 8.82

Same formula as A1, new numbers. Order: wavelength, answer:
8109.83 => 8.88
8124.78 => 8.95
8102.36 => 8.76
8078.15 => 8.8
